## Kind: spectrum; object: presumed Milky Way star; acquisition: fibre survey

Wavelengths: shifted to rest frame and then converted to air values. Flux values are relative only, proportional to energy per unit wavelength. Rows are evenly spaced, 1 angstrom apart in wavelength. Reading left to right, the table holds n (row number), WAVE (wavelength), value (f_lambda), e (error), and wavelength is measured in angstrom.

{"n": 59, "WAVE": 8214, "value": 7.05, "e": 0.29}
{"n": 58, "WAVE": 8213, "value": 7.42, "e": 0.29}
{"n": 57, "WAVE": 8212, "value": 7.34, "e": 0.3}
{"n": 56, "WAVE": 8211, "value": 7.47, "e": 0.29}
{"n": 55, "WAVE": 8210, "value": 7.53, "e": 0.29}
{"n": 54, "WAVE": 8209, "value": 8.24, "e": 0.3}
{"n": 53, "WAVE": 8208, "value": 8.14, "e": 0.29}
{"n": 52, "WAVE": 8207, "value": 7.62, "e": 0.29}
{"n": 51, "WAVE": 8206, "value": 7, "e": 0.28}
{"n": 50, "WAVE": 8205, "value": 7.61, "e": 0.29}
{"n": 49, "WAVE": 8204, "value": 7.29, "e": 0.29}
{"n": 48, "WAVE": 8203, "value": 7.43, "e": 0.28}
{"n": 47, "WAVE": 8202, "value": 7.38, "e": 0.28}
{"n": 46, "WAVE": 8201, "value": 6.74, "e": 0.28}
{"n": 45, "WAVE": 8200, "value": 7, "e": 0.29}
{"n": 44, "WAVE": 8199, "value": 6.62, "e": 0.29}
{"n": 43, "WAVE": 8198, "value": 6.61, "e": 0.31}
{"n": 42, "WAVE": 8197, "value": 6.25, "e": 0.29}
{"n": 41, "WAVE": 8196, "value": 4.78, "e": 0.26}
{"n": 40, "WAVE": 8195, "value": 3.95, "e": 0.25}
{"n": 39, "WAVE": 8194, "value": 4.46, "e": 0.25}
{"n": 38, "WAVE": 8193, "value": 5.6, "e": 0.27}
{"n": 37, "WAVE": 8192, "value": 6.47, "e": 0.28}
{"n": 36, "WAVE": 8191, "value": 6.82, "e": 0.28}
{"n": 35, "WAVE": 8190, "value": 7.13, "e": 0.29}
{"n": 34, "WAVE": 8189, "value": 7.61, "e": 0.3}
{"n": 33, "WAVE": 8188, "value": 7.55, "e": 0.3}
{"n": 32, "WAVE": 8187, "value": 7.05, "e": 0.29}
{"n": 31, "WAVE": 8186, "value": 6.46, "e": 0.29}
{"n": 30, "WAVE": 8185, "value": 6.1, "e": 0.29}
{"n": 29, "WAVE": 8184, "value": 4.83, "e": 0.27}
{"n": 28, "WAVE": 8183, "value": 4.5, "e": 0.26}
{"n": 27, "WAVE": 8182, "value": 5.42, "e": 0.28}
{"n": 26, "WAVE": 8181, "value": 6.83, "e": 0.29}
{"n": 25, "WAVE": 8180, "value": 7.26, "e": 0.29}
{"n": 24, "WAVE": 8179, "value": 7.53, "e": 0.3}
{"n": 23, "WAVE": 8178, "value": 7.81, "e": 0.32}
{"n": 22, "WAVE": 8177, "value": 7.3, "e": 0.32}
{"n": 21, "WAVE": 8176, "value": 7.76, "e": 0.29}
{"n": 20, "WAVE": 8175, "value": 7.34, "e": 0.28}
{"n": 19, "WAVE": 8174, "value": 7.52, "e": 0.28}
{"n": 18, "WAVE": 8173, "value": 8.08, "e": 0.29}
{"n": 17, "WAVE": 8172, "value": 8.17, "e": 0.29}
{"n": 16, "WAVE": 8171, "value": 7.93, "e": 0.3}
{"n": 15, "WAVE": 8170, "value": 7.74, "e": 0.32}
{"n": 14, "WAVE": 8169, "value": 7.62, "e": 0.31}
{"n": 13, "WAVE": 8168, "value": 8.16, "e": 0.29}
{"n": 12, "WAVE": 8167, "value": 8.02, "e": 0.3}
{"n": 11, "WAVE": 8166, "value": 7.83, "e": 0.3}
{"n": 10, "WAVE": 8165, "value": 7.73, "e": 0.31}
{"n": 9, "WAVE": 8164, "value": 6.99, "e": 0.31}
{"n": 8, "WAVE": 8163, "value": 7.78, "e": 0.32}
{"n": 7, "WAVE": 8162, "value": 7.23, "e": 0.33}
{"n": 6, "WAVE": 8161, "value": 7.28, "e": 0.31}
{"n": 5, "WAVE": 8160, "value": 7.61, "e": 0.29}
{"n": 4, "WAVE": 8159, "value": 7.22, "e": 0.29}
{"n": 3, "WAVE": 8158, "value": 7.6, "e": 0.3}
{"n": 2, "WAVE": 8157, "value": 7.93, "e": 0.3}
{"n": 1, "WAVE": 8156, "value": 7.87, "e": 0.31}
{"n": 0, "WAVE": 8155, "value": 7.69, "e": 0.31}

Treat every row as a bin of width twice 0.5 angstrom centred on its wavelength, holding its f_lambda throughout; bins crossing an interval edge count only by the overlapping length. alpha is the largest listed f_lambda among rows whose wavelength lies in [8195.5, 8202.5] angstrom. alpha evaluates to 7.38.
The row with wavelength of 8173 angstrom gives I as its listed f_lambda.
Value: 8.08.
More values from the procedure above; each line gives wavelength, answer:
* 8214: 7.05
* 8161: 7.28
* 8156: 7.87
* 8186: 6.46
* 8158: 7.6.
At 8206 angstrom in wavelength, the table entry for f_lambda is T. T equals 7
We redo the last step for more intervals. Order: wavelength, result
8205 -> 7.61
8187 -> 7.05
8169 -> 7.62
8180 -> 7.26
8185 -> 6.1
